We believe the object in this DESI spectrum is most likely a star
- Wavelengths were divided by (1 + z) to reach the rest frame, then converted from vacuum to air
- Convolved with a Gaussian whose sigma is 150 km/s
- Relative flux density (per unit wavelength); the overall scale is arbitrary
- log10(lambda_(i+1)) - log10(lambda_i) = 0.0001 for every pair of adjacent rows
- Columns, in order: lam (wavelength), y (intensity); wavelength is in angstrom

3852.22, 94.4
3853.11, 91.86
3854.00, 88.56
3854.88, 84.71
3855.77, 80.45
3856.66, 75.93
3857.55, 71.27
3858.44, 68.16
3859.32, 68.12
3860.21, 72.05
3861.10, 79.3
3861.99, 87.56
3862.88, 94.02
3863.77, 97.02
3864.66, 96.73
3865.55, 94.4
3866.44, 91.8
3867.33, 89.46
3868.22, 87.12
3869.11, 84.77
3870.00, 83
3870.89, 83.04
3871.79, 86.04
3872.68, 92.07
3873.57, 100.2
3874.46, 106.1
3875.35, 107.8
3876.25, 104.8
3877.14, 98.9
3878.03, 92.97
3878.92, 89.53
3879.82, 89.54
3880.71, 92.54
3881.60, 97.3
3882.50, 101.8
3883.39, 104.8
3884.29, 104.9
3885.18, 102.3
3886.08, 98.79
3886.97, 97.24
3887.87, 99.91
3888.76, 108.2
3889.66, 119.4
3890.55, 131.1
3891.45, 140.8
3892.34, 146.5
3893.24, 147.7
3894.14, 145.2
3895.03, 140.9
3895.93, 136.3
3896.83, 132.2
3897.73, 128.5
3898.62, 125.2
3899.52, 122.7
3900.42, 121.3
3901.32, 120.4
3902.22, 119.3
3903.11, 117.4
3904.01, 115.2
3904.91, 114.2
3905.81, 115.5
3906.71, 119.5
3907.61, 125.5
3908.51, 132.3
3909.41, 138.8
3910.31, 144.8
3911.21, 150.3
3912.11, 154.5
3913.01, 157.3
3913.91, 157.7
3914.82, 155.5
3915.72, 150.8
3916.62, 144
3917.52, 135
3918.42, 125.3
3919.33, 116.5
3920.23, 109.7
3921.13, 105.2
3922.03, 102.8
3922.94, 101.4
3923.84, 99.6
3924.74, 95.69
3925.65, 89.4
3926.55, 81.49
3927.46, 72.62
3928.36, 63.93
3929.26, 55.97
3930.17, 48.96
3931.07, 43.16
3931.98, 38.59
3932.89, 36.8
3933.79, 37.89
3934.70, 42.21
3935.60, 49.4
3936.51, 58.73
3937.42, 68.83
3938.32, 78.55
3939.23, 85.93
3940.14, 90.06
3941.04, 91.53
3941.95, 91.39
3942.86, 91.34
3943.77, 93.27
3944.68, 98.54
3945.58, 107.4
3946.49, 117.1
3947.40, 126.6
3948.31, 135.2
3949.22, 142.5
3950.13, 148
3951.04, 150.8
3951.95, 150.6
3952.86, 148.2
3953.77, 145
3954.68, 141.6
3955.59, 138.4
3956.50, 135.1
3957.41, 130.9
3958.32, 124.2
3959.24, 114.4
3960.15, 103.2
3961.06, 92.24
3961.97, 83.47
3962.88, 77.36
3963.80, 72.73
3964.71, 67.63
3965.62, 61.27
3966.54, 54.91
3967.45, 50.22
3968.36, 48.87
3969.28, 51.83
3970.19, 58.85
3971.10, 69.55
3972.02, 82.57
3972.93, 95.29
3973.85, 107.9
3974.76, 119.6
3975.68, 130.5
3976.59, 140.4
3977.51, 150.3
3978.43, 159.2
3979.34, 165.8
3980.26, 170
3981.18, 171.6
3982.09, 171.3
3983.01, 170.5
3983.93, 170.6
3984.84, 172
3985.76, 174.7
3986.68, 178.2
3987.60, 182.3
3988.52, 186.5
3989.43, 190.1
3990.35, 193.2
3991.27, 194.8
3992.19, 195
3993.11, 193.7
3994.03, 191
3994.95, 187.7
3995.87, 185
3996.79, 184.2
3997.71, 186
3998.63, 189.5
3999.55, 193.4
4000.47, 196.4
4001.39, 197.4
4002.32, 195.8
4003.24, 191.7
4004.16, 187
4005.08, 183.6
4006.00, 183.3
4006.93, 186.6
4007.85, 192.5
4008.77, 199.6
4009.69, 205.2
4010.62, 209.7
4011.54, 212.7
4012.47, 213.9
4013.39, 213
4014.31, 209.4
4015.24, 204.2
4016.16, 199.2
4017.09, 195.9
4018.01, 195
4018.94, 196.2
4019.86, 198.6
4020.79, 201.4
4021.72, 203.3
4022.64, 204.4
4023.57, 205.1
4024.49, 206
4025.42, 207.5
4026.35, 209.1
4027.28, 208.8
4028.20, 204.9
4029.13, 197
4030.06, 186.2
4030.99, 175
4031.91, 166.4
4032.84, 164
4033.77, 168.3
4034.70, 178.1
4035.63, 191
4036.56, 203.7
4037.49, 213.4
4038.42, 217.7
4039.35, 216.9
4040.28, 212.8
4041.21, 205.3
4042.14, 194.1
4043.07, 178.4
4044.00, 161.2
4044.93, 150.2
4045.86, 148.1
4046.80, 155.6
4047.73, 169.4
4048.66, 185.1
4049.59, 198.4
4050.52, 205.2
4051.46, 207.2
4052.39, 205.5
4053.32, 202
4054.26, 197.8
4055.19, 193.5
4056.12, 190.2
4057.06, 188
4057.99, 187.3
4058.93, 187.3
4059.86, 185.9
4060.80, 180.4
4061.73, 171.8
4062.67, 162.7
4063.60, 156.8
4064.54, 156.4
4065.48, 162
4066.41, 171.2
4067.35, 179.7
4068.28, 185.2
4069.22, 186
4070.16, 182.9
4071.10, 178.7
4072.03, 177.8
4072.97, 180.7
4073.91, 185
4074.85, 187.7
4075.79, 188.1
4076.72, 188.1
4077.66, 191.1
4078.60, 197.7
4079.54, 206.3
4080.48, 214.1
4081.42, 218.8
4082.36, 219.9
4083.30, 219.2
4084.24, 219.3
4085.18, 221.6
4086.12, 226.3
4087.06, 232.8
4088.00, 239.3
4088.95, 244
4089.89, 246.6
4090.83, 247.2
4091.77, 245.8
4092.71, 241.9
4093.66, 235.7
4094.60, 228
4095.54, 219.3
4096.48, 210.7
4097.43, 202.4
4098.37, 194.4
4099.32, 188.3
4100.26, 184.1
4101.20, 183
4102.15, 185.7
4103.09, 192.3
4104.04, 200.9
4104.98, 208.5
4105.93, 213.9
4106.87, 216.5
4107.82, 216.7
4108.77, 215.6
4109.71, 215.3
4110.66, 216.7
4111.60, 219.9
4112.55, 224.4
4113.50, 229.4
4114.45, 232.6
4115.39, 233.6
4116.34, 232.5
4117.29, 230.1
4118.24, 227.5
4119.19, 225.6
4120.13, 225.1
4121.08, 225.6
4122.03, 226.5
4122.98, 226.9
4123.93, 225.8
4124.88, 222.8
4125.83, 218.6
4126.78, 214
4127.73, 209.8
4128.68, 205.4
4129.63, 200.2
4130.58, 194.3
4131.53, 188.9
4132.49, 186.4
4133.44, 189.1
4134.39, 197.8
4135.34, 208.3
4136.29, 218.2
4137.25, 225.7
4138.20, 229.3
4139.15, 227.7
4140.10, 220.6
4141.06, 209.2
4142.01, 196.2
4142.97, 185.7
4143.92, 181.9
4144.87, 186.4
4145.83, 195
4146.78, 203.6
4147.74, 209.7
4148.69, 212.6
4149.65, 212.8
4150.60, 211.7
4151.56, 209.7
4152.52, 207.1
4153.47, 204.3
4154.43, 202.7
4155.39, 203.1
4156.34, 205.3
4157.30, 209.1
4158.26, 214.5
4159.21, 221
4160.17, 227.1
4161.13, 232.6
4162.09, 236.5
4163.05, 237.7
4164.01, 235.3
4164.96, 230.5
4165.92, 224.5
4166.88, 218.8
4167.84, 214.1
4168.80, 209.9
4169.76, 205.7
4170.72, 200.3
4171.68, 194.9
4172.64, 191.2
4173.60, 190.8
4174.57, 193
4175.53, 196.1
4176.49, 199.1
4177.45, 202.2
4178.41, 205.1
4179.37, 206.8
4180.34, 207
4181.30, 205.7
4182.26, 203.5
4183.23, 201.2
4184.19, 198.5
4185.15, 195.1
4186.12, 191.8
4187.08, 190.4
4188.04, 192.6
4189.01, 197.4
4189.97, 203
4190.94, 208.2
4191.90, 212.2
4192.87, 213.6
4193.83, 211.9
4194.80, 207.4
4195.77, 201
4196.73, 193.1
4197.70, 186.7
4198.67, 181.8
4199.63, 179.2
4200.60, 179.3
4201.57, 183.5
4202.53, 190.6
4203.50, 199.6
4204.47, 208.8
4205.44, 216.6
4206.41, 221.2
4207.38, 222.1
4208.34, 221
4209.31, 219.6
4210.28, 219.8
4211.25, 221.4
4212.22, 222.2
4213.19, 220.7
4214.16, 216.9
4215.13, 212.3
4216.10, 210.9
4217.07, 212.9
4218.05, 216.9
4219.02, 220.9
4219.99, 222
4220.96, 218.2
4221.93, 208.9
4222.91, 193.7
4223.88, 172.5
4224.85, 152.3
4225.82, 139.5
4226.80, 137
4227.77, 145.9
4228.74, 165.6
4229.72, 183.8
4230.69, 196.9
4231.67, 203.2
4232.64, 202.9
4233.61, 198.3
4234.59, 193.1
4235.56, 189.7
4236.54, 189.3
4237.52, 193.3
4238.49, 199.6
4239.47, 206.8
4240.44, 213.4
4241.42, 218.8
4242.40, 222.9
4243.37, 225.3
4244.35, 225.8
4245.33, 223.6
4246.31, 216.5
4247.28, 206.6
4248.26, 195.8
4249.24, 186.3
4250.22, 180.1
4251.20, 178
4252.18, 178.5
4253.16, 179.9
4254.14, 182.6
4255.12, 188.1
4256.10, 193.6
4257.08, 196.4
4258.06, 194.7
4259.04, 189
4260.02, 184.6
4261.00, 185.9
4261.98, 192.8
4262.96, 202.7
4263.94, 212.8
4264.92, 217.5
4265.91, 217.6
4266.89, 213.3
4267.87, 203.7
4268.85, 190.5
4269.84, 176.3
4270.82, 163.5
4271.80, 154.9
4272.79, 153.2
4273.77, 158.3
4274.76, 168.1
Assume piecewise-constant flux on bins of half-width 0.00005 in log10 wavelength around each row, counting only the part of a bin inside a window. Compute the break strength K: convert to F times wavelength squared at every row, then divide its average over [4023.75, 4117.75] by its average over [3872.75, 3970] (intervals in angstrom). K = 2.0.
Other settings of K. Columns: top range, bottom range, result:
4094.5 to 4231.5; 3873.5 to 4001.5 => 1.91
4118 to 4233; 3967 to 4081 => 1.23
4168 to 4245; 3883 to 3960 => 2.06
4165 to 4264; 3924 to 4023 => 1.63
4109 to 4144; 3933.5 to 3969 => 2.38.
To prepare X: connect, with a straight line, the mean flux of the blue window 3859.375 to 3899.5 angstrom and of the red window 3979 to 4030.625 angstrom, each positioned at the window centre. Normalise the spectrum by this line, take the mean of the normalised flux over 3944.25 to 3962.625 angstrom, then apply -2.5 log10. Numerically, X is 0.23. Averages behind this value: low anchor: 105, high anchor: 193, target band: 126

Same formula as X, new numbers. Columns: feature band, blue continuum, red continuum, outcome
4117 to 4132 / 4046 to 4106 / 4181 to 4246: -0.09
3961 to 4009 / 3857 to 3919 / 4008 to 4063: 0.13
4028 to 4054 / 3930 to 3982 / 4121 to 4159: -0.24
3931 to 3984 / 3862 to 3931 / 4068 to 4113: 0.34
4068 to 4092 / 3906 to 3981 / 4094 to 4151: -0.12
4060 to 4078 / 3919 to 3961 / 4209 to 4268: -0.25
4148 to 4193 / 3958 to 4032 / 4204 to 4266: -0.10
